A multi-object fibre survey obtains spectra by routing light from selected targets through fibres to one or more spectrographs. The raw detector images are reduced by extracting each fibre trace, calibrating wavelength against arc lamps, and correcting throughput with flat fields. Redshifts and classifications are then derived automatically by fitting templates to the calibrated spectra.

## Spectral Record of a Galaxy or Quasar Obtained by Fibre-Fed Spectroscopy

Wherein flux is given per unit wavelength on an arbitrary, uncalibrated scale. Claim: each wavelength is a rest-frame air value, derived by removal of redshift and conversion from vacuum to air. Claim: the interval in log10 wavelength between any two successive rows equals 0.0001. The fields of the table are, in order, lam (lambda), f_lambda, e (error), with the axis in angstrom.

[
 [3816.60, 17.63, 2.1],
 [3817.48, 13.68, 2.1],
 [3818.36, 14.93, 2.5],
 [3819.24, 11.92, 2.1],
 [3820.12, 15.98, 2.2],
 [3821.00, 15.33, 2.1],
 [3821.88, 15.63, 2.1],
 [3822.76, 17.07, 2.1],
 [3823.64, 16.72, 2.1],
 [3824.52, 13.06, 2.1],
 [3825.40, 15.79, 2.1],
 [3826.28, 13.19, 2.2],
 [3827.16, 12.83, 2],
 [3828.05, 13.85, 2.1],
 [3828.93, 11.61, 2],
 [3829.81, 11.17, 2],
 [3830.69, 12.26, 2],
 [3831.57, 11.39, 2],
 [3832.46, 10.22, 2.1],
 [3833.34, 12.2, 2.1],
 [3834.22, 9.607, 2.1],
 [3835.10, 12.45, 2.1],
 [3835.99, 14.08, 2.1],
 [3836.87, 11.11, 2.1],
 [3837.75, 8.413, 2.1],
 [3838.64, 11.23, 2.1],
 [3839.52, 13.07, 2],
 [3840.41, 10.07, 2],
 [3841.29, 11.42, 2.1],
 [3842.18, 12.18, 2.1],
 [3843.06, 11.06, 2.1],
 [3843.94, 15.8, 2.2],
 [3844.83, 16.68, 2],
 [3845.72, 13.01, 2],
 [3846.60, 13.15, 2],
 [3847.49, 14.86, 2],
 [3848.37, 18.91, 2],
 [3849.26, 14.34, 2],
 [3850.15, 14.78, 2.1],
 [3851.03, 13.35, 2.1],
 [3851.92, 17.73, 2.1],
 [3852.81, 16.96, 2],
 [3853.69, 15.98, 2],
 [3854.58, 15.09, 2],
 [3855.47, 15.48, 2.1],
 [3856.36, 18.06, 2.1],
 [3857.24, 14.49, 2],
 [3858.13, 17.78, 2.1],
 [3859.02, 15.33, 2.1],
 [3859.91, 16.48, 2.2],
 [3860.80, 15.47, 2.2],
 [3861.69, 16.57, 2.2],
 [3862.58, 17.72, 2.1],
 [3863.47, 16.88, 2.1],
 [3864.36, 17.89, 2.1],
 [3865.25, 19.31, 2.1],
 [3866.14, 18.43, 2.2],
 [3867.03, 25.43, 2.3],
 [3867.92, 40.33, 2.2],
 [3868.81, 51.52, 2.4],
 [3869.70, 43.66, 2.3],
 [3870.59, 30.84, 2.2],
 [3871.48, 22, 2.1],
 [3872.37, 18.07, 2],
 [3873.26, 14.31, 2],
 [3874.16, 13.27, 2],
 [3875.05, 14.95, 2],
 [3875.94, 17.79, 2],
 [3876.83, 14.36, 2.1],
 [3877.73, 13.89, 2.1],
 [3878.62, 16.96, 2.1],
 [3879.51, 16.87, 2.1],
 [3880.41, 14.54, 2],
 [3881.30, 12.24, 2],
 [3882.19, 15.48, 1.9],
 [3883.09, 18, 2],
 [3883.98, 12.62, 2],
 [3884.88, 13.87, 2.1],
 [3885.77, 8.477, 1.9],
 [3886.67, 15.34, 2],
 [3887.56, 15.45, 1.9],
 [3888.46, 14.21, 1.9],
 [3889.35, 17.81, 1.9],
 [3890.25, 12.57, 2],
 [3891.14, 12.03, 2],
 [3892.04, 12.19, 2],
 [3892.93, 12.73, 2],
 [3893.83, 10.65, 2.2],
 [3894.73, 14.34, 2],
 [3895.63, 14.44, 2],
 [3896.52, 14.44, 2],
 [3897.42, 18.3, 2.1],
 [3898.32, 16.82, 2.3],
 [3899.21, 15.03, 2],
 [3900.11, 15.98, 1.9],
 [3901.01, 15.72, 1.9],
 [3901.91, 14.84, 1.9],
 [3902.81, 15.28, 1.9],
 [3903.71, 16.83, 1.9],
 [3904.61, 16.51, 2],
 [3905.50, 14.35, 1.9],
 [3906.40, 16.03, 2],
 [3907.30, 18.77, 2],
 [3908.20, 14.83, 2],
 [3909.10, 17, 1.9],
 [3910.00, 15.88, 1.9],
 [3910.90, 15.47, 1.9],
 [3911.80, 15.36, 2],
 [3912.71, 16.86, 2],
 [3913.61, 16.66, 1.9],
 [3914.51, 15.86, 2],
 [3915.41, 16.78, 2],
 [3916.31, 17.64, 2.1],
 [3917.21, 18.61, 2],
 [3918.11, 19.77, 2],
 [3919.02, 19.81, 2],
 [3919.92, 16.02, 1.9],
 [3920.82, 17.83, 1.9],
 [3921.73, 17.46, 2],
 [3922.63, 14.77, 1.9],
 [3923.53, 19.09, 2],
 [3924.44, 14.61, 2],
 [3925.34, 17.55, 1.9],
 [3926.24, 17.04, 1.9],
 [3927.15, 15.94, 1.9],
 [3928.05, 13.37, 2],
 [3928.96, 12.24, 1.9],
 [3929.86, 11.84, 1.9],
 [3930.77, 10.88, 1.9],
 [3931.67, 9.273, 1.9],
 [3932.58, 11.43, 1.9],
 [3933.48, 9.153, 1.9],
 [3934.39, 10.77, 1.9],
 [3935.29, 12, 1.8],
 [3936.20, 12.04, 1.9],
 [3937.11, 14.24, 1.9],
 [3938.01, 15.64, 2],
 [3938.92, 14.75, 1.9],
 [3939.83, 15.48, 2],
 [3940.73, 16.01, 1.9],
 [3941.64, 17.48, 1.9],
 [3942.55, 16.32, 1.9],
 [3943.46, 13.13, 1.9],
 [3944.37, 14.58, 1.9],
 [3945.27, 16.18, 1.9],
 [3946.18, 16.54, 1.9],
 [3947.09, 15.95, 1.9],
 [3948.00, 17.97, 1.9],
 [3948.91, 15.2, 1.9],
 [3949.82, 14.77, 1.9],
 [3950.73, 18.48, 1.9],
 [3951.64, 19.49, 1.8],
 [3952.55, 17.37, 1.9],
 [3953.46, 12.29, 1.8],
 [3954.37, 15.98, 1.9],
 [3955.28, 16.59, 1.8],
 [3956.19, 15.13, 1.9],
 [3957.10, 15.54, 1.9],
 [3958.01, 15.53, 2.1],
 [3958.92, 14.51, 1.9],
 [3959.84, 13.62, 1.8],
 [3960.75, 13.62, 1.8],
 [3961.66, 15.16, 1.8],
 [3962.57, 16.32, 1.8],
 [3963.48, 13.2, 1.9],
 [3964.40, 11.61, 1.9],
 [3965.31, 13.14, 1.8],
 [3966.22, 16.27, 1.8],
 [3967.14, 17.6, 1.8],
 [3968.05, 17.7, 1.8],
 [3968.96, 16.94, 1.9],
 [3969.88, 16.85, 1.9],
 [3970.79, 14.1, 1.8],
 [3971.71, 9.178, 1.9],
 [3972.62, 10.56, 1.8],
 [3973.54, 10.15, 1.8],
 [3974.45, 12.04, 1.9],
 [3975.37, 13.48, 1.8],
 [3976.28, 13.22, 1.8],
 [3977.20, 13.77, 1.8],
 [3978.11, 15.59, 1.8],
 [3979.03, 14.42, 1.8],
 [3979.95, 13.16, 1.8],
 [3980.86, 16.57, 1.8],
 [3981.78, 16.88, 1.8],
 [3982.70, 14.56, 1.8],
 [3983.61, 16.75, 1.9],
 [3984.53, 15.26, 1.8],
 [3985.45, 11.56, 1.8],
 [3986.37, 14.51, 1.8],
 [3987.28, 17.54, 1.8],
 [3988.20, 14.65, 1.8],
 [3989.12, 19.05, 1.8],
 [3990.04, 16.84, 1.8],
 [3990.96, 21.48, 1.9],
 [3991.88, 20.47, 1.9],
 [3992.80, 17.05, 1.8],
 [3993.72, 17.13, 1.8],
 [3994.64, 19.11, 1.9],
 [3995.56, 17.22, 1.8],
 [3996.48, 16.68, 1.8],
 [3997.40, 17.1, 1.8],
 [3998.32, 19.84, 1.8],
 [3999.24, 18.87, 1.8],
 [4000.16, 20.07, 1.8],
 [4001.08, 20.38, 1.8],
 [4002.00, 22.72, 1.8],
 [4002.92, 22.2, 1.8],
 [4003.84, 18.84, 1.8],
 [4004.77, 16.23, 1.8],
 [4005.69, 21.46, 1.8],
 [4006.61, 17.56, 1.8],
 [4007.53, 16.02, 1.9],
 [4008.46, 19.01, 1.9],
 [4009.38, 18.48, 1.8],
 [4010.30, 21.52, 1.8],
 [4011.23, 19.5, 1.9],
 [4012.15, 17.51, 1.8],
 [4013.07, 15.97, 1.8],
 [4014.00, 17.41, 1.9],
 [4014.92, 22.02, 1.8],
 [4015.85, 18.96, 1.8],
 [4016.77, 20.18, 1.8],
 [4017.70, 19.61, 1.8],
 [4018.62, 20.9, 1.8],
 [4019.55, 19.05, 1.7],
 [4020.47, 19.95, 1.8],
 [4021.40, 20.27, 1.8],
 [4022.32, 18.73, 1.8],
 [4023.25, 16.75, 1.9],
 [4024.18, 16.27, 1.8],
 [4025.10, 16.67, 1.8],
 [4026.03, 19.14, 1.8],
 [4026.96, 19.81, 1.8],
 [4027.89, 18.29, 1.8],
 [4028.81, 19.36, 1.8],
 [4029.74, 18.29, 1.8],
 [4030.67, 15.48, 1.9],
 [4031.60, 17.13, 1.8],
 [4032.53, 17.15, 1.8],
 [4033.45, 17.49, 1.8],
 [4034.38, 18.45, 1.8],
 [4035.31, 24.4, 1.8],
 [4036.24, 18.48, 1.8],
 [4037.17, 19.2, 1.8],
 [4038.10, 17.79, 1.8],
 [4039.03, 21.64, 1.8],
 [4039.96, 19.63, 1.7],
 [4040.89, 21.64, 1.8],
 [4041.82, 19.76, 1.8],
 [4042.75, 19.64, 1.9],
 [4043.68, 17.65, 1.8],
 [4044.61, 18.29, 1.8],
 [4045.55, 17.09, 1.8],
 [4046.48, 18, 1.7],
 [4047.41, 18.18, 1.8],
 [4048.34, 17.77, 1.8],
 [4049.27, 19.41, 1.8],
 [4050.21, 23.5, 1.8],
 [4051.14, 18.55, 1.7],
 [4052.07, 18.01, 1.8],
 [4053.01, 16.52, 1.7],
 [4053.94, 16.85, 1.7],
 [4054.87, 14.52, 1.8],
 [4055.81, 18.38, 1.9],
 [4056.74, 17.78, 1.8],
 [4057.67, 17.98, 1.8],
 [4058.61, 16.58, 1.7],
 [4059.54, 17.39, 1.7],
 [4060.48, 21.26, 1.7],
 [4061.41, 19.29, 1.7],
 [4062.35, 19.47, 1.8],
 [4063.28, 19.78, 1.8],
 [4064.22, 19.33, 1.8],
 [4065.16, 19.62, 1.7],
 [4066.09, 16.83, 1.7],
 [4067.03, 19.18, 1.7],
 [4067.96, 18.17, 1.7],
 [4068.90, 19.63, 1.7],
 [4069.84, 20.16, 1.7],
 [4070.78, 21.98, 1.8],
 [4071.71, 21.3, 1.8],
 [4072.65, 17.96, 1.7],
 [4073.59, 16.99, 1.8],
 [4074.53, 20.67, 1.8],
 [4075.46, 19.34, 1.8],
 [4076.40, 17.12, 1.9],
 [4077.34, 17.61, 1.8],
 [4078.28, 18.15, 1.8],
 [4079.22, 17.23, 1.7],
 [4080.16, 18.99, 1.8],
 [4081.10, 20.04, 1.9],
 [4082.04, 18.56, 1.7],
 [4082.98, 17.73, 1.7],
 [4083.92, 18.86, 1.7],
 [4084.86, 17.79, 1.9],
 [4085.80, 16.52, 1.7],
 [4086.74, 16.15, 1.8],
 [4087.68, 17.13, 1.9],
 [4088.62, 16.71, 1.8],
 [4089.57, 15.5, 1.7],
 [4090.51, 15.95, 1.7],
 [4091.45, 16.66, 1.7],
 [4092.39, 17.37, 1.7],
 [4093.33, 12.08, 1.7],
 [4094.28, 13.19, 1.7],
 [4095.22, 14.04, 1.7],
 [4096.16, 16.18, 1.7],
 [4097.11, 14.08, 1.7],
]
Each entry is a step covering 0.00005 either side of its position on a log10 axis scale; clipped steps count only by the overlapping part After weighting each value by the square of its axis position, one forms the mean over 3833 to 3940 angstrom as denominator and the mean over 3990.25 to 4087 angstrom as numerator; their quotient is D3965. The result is 1.27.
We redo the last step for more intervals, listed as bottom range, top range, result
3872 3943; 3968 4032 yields 1.21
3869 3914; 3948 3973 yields 0.96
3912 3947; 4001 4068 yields 1.31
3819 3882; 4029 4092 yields 1.26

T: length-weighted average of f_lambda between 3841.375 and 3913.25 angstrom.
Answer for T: 16.8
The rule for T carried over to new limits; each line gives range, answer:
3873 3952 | 15.2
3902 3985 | 15.1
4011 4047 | 18.8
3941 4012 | 16.3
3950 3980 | 14.6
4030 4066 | 18.6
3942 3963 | 15.7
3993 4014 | 18.7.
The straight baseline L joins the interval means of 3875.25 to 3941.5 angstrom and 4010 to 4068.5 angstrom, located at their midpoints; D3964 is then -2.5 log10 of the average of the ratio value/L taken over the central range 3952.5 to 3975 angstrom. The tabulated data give 0.154 mag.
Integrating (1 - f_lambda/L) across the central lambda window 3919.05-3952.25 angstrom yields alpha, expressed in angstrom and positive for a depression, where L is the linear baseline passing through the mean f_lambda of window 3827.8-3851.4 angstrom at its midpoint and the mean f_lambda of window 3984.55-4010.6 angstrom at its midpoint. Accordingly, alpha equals 2.3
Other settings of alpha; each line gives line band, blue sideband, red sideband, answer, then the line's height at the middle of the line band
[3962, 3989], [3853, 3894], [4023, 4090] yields 5.59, 18.2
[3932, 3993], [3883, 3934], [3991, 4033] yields 7.25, 17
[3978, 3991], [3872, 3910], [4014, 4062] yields 1.20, 17.4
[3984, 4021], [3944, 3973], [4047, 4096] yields -4.91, 16.3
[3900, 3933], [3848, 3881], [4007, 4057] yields 5.75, 19.1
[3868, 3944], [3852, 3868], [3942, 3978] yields 2.03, 16.6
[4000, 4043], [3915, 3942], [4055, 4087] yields -4.30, 17.3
